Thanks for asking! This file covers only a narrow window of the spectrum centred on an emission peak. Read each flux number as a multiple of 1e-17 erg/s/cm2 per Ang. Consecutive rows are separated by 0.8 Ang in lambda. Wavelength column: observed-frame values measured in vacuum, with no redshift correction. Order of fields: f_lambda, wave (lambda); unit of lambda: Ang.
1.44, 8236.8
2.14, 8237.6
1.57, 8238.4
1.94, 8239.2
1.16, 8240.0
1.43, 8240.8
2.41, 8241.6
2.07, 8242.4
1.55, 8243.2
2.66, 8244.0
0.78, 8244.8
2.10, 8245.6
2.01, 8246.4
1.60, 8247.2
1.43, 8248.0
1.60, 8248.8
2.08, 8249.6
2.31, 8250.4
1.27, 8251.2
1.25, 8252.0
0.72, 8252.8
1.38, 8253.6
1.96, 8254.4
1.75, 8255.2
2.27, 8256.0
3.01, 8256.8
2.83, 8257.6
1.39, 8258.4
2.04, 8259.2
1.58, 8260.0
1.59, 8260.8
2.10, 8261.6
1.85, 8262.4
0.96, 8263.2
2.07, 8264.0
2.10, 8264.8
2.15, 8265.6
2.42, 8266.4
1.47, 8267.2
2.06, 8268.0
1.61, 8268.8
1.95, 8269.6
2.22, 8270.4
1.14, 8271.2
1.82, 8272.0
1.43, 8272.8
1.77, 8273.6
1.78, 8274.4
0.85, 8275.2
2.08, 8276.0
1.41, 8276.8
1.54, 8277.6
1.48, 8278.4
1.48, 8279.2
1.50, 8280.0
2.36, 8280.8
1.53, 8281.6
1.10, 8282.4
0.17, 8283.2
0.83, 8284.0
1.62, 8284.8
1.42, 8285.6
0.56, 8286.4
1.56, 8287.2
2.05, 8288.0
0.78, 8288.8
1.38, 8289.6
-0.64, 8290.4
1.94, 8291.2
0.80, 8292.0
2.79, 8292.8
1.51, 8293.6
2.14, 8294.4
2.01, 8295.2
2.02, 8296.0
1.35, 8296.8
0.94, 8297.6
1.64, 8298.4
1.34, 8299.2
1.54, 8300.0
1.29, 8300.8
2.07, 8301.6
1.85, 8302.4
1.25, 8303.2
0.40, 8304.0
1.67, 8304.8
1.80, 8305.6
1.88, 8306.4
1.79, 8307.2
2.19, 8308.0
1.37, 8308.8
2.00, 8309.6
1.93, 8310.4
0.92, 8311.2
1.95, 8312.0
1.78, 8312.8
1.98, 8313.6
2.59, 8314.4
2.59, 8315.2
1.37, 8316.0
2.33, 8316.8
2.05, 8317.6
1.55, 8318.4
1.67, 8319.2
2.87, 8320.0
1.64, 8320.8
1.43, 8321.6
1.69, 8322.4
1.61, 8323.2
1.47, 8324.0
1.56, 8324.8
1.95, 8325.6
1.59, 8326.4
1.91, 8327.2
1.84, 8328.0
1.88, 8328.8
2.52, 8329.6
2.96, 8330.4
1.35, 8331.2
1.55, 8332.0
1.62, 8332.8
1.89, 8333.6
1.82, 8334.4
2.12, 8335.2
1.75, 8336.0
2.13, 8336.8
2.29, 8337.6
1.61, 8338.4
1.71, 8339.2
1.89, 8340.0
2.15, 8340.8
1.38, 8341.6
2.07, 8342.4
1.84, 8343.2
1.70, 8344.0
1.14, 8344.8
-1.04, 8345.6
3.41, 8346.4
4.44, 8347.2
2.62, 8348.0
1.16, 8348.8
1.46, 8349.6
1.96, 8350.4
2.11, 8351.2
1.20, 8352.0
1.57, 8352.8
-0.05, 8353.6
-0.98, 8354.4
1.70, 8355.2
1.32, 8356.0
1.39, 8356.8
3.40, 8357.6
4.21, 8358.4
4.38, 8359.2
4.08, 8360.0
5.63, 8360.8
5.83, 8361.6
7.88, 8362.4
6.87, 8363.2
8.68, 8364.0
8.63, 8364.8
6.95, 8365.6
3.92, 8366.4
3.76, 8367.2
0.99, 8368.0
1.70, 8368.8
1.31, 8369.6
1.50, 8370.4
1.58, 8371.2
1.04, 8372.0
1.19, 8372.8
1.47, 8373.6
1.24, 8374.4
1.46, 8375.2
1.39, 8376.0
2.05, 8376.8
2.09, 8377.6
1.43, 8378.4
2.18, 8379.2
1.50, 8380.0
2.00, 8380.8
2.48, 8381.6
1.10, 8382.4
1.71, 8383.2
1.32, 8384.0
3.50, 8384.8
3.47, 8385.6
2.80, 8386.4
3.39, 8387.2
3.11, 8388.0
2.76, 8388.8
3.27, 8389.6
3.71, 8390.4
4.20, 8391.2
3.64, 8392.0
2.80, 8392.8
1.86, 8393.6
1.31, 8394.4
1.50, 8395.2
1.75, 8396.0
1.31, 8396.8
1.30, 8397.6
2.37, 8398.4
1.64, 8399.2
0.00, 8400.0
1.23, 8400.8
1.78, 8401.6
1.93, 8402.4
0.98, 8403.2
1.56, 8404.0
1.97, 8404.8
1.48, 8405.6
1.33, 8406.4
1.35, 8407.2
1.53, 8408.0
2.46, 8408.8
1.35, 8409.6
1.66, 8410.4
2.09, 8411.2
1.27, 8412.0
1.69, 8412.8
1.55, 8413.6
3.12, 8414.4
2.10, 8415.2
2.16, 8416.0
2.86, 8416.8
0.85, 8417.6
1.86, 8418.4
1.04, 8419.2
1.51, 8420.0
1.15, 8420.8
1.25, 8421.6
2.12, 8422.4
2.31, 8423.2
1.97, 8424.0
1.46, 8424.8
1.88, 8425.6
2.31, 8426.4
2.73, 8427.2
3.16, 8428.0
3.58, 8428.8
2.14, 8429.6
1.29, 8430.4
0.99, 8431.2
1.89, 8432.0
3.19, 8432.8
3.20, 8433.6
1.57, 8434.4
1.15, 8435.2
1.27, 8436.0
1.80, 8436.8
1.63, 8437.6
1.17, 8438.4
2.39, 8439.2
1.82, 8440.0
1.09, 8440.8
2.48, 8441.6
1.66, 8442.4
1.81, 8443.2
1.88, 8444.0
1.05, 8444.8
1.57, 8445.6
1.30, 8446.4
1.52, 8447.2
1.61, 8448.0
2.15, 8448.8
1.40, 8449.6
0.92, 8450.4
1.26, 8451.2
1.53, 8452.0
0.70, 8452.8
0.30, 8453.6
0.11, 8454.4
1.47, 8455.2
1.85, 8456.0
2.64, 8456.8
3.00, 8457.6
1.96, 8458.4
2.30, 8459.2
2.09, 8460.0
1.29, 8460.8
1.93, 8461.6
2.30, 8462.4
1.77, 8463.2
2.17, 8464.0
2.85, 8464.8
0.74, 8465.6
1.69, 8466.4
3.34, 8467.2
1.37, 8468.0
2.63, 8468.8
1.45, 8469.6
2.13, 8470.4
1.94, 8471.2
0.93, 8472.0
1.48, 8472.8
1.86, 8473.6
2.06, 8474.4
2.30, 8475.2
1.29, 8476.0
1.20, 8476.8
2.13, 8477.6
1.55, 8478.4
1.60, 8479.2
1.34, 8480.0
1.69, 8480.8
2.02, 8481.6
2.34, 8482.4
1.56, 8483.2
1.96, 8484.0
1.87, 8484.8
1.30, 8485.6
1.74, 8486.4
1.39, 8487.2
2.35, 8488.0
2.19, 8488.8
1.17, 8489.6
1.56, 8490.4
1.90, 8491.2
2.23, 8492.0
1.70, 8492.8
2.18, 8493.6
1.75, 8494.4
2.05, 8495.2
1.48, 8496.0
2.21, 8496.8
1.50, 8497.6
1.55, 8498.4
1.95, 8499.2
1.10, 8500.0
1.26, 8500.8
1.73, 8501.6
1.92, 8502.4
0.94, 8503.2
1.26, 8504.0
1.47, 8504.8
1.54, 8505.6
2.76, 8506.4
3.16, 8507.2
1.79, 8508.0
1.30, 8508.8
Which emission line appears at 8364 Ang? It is Halpha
